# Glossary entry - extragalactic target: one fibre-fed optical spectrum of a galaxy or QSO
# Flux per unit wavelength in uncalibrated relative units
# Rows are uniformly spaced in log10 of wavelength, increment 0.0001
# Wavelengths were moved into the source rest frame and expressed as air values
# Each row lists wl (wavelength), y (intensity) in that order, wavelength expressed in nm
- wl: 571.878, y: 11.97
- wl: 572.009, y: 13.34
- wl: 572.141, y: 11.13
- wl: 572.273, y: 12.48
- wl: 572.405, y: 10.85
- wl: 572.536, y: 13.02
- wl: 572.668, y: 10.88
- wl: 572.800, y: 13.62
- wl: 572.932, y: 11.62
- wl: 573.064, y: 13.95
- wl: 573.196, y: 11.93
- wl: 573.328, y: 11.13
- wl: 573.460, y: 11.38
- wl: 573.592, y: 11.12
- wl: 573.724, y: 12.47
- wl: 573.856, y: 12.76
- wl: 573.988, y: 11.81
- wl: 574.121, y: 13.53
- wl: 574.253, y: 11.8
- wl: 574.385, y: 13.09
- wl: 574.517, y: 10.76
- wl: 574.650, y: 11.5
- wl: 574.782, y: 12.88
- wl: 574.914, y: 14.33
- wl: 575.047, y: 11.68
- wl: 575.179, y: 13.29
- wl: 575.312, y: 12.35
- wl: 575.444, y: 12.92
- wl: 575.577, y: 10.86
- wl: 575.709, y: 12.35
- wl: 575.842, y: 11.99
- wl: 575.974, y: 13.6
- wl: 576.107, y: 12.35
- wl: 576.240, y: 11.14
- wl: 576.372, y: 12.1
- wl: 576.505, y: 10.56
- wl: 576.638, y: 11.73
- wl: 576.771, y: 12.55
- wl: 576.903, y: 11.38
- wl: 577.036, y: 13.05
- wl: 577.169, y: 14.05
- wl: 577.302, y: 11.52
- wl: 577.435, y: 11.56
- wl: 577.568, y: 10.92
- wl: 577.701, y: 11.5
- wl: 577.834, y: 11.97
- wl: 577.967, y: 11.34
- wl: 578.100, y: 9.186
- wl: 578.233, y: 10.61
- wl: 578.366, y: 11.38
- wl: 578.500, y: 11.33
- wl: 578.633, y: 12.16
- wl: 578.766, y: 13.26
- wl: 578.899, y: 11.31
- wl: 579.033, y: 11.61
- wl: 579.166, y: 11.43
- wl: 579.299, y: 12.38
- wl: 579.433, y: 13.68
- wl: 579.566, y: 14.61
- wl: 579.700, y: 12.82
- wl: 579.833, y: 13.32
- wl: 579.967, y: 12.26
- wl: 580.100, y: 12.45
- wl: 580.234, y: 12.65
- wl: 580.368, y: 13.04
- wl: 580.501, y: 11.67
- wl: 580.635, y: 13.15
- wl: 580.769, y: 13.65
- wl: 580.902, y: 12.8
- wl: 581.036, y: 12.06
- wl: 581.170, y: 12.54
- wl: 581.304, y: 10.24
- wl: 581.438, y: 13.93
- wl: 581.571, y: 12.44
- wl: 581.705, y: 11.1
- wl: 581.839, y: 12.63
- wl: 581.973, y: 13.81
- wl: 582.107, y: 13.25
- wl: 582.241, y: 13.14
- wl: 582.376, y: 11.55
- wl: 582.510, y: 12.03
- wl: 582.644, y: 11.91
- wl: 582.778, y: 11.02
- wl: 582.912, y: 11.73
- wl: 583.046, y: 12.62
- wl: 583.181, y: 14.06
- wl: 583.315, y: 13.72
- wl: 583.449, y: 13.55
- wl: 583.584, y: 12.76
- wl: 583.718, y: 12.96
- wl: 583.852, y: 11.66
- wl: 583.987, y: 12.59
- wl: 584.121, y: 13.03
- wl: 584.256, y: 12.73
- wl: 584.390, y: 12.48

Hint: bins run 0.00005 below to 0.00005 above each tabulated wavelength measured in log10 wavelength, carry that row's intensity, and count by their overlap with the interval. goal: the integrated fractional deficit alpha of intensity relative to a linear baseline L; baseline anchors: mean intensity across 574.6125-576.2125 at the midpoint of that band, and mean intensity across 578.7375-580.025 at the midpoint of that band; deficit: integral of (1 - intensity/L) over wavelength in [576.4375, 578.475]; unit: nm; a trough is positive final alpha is 0.17 nm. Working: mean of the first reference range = 12.5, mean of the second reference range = 12.6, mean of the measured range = 11.5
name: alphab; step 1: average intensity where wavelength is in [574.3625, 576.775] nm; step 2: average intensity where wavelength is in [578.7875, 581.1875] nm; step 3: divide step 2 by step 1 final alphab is 1.04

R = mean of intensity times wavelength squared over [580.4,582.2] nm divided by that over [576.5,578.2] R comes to 1.09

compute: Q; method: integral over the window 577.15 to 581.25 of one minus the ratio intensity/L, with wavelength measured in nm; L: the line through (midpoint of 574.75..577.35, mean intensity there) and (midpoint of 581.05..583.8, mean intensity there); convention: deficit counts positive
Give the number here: 0.09 nm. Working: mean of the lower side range 12.3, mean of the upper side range 12.5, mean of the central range 12.2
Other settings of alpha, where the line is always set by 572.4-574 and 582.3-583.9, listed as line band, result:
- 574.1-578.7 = 0.10 nm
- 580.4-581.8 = 0.00 nm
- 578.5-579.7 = -0.02 nm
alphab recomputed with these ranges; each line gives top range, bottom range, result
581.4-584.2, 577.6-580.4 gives 1.05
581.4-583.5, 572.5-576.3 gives 1.03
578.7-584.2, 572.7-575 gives 1.02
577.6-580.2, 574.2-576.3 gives 0.98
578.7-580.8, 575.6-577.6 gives 1.05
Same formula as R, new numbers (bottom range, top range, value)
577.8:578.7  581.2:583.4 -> 1.14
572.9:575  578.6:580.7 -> 1.05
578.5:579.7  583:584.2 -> 1.06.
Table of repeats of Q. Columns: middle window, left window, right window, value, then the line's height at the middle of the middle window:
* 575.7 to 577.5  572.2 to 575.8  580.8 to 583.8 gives 0.029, 12.3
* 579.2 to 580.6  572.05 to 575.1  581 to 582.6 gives -0.059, 12.3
